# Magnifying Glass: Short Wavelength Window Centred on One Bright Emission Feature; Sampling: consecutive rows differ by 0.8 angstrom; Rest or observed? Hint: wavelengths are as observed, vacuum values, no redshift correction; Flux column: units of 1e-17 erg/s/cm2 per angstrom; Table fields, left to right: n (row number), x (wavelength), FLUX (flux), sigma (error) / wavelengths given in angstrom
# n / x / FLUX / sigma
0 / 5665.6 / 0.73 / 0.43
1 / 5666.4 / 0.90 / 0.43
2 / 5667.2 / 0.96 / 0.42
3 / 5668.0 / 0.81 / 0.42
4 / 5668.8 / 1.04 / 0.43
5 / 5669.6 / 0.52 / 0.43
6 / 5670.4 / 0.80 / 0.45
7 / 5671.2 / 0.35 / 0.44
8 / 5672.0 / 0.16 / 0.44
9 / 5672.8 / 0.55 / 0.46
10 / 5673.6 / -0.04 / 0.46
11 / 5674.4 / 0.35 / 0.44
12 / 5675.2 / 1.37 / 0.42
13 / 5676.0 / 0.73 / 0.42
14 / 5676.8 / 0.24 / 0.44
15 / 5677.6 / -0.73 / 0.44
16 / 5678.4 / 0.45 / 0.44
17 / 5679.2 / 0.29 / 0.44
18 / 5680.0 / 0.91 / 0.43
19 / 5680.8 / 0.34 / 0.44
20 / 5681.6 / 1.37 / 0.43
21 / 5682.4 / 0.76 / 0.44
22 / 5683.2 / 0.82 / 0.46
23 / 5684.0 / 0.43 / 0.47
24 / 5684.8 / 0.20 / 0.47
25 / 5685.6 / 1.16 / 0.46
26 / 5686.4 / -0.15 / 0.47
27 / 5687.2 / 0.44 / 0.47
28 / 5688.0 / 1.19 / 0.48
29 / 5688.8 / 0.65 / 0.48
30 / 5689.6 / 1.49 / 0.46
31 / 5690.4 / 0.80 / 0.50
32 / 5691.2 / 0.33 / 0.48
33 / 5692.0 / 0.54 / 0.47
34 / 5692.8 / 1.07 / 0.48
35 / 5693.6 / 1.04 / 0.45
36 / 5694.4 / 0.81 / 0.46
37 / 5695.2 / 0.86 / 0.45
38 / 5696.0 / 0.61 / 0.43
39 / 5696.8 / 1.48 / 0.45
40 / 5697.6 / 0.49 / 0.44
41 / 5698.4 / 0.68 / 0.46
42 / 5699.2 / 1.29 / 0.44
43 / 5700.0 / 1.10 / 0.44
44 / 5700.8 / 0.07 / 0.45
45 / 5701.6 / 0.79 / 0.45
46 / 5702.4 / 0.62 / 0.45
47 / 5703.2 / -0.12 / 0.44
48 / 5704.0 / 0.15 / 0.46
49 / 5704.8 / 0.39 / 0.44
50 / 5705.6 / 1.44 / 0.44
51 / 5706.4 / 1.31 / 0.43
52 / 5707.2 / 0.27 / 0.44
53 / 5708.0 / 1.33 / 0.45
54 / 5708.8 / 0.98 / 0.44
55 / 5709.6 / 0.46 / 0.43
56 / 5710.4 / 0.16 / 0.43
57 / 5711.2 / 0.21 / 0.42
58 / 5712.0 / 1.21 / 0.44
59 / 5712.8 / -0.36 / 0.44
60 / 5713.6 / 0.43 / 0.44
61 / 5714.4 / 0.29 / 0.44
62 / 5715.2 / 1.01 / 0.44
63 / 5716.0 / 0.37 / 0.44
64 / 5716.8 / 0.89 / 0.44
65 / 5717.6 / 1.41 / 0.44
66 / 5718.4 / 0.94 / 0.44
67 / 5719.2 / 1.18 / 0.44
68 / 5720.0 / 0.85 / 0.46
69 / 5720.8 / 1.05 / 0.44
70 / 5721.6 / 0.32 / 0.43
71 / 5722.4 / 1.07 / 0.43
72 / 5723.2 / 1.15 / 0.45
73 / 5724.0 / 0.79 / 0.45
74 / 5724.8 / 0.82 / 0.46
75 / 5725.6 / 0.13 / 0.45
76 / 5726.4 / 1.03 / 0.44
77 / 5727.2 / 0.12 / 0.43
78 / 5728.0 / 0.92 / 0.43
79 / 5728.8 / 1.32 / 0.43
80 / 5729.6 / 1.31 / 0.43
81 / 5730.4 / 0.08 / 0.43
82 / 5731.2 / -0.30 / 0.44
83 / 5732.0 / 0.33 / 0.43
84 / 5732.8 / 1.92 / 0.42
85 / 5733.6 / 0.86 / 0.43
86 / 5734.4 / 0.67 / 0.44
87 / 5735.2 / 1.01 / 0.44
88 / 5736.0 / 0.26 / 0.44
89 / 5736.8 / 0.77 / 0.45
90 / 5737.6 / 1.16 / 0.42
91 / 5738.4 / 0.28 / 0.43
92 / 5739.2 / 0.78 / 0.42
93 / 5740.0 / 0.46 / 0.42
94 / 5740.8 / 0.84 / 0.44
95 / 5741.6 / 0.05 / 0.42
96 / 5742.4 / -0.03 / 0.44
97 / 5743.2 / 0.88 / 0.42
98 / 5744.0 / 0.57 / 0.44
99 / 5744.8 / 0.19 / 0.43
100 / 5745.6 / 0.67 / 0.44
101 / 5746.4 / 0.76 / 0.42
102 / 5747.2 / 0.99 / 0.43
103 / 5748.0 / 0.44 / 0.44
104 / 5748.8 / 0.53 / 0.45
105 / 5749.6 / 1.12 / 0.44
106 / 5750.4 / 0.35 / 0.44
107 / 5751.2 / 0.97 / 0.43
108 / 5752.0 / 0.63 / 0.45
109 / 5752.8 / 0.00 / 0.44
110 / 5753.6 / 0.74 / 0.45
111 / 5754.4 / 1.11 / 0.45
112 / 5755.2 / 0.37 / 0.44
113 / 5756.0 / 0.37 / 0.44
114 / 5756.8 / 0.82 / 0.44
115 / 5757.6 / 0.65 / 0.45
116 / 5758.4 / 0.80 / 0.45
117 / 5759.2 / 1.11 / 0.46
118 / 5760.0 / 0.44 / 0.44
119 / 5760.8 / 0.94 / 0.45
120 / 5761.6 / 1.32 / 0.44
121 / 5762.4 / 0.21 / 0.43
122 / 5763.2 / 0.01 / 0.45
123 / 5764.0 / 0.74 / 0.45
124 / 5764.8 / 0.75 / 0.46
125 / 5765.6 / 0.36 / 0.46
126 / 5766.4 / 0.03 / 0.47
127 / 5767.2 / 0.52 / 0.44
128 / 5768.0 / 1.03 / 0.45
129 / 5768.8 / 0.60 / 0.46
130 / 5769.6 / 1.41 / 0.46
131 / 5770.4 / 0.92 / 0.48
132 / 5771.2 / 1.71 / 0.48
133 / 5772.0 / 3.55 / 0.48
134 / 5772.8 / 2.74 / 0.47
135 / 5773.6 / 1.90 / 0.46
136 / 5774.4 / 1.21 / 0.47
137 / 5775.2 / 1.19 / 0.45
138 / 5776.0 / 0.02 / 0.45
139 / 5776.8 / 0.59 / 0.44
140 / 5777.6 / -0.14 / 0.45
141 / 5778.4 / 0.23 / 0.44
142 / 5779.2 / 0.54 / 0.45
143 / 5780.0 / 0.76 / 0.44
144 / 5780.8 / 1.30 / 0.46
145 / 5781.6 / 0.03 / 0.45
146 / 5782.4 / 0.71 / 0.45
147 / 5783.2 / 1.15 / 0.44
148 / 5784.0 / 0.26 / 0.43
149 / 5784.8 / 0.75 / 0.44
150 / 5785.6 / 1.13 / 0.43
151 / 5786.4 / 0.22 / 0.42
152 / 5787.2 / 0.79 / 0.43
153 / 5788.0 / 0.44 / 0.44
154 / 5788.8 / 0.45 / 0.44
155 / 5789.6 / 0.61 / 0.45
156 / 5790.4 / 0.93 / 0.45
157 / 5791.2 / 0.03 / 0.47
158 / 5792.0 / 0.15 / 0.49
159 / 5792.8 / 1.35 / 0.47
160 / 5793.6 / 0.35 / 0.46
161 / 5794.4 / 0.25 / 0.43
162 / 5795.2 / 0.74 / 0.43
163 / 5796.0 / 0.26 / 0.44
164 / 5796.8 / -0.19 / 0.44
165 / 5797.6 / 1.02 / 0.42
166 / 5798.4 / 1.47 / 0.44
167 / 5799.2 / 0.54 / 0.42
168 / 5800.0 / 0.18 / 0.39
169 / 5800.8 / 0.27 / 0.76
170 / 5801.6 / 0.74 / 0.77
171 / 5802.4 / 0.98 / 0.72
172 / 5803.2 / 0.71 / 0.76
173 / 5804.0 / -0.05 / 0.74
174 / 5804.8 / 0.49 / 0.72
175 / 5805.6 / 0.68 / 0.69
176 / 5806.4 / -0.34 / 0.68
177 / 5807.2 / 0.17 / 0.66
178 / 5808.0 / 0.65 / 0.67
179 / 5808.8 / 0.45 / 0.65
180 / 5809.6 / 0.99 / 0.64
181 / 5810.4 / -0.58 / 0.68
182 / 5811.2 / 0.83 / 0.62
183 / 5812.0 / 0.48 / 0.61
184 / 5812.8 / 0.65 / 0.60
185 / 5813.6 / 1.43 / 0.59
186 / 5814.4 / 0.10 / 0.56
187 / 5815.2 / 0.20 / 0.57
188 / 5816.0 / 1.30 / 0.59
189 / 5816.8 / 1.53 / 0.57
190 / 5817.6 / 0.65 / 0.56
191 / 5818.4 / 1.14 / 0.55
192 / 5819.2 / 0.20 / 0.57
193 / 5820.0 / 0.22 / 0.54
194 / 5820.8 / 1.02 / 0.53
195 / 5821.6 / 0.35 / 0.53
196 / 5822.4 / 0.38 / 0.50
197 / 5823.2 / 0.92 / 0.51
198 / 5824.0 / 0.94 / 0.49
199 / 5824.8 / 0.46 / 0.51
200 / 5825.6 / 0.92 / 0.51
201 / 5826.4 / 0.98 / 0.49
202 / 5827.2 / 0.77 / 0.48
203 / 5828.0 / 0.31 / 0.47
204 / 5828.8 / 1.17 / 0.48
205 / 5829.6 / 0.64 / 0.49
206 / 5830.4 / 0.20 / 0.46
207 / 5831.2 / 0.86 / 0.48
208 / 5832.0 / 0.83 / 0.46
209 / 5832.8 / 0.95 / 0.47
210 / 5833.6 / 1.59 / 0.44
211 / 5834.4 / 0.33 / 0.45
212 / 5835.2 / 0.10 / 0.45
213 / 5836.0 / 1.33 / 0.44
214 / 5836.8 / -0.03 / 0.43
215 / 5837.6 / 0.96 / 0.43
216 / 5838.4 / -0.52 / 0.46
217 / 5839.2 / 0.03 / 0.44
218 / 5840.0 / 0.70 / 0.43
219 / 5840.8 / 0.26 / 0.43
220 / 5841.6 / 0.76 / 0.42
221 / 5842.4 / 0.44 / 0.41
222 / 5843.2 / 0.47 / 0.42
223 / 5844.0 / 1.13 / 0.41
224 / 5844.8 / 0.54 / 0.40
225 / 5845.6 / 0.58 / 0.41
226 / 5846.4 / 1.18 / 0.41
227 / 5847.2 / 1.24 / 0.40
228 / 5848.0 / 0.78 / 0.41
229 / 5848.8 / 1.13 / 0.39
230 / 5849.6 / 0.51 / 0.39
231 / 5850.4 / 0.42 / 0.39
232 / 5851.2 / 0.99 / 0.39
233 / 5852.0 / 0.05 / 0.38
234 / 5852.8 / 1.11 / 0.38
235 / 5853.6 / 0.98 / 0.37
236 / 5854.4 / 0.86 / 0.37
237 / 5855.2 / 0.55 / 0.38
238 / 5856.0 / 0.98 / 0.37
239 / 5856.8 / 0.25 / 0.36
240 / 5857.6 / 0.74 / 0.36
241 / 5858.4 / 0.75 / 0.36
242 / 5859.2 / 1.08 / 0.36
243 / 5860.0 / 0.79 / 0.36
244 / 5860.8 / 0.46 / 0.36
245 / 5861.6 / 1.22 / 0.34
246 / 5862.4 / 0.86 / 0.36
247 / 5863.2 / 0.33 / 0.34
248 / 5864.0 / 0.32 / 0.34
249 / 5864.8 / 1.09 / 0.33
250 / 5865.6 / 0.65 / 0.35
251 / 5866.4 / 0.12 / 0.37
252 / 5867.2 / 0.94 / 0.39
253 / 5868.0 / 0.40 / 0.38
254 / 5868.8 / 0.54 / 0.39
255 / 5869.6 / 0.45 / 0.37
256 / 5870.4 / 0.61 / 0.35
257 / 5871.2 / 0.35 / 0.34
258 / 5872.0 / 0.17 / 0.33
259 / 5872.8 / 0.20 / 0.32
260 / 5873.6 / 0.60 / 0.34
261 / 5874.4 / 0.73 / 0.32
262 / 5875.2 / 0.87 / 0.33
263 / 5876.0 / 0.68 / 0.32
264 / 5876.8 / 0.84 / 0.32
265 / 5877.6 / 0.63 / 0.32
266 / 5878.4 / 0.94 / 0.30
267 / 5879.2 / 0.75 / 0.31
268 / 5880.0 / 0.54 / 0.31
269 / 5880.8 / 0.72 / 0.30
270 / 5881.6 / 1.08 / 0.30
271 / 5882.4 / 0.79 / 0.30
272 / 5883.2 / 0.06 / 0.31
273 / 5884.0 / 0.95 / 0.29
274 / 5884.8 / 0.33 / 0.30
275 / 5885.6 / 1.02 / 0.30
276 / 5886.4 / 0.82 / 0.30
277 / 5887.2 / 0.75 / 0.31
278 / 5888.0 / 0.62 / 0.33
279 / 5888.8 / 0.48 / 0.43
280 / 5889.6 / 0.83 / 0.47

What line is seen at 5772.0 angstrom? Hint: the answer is [O III] 5007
